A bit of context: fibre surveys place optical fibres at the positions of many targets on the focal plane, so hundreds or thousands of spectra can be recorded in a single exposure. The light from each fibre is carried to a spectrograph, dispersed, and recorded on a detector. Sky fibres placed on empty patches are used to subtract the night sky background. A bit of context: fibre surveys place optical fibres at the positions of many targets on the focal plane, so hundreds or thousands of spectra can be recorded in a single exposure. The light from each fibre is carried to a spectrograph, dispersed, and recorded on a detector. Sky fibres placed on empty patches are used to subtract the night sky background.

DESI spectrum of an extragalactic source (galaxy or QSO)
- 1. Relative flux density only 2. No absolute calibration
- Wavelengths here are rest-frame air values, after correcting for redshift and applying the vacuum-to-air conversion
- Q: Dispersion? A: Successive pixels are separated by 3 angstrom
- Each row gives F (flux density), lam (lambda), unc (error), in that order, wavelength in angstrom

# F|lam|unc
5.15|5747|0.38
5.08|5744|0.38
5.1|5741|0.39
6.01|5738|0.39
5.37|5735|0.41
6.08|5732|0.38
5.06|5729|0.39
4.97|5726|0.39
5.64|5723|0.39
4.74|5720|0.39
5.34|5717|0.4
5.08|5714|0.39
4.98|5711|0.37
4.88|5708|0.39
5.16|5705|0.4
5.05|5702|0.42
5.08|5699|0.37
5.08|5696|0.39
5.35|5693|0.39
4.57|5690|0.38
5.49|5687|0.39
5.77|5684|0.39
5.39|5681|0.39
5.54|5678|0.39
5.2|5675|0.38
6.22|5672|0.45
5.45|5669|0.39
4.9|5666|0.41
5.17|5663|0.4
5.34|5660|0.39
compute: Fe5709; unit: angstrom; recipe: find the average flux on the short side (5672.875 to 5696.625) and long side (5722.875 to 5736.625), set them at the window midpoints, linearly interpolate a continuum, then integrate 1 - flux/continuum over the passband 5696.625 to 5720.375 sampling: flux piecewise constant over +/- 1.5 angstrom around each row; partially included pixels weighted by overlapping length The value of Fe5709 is 1.4 angstrom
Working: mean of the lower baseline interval 5.33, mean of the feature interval 5.05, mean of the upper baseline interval 5.41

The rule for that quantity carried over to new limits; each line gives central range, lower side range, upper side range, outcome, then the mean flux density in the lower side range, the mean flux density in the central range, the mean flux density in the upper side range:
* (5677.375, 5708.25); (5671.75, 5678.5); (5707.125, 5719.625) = 0.6 angstrom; 5.57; 5.22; 5.05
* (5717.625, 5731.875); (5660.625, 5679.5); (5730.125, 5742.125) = 1.0 angstrom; 5.41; 5.21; 5.64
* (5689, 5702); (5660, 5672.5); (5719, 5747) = 0.8 angstrom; 5.36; 5.04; 5.34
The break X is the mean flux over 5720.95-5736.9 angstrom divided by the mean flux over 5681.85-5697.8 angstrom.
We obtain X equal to 1.03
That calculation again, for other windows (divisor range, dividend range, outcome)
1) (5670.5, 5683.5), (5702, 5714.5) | 0.90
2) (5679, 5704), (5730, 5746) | 1.05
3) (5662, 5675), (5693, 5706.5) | 0.95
